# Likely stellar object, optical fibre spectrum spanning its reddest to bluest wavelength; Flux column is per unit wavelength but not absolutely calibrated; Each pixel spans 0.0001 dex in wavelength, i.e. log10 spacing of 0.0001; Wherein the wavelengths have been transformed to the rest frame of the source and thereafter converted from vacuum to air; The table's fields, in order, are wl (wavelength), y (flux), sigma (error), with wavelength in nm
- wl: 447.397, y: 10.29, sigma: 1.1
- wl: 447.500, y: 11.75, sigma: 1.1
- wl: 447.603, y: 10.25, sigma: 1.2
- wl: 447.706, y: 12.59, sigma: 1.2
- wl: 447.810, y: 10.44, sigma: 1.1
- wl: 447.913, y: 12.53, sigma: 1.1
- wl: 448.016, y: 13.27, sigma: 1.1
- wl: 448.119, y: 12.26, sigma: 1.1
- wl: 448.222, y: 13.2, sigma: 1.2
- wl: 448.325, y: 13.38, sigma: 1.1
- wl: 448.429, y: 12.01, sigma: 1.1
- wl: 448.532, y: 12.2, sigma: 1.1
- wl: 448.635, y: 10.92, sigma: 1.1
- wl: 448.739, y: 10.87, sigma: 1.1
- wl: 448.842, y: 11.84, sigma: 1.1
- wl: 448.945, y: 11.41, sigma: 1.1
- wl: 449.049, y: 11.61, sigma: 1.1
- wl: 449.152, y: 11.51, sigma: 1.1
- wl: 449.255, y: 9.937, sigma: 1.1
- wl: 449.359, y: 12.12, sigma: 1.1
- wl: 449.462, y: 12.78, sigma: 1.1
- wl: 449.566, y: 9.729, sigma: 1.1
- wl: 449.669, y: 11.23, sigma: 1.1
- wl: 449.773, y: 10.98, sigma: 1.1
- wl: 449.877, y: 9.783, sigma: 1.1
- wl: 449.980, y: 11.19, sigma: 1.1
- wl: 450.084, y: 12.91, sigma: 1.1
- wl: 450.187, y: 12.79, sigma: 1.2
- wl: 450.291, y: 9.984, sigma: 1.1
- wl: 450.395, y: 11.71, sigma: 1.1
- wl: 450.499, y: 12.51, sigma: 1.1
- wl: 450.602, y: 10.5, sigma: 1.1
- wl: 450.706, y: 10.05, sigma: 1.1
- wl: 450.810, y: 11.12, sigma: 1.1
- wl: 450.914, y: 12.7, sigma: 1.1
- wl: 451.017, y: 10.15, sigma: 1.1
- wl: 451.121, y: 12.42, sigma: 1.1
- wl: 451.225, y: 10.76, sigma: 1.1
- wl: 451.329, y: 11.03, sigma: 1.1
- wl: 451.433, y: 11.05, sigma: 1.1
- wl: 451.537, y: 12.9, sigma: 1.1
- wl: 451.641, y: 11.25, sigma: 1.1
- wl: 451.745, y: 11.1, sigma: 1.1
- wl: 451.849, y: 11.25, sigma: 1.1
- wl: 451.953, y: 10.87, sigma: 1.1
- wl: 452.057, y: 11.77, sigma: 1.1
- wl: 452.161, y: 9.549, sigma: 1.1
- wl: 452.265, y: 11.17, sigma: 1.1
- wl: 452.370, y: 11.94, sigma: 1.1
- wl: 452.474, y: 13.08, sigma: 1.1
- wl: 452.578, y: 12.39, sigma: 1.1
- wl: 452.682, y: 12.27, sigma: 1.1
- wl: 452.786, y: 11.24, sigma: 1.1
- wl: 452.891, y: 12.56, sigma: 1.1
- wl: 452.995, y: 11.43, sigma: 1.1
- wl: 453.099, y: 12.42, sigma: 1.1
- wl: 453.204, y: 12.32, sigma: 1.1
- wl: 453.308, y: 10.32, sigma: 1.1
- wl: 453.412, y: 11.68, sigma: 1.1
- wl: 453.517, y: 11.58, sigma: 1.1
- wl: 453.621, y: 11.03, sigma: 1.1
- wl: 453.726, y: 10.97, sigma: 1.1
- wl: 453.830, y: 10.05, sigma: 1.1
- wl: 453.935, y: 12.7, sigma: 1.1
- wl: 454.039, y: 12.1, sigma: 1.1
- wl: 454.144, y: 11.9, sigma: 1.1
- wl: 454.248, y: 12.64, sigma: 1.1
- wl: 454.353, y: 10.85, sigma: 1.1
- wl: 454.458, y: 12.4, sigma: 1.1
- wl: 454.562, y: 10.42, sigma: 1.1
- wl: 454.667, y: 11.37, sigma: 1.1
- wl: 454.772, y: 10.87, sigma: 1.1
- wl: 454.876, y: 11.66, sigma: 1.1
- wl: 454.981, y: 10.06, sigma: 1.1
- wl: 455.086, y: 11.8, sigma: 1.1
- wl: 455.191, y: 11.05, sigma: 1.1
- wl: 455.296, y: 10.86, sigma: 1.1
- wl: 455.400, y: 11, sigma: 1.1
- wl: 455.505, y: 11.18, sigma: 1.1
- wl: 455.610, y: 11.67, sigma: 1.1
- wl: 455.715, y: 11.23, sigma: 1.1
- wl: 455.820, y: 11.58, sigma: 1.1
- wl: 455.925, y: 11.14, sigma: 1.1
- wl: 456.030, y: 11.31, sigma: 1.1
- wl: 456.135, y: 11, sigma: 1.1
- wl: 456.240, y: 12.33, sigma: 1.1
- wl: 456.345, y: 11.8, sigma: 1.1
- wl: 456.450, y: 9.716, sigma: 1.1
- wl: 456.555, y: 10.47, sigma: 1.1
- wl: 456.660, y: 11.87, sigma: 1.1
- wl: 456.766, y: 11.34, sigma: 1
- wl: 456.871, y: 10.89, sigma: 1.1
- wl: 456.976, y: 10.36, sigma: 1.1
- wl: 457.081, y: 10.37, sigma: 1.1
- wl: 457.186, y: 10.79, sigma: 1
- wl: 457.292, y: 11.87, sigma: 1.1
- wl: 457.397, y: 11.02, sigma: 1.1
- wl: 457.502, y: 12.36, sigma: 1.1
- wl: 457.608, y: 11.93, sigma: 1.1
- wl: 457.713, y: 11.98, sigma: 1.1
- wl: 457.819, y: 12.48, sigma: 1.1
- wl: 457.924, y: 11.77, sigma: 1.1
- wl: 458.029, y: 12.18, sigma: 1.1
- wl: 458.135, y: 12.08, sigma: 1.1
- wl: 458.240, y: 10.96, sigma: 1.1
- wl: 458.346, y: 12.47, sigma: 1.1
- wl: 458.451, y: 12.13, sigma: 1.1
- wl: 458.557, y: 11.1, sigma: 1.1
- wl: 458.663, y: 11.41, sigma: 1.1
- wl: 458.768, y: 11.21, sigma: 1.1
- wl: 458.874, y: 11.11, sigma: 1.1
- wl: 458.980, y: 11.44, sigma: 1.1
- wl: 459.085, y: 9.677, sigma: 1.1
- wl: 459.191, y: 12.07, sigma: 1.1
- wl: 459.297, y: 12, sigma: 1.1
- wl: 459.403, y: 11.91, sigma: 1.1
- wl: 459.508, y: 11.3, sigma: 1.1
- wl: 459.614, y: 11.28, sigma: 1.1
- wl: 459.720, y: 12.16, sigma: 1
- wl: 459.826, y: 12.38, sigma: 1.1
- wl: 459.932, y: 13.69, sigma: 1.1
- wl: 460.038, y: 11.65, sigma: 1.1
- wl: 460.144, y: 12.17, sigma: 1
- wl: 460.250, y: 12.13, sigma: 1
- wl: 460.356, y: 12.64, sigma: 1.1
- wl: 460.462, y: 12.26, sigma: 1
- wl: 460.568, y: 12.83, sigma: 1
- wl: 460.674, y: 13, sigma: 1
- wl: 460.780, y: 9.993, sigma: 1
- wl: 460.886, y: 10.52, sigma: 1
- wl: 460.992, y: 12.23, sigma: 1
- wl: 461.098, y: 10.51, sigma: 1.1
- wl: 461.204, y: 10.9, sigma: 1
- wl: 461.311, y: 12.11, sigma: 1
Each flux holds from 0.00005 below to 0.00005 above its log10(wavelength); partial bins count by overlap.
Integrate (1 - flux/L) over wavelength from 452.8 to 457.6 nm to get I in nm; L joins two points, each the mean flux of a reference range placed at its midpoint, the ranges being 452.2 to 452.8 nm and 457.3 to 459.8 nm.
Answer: 0.21 nm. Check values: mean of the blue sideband 12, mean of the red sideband 11.7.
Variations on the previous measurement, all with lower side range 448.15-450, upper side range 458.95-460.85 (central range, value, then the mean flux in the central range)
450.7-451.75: 0.018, 11.4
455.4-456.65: 0.057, 11.2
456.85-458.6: 0.036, 11.6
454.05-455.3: 0.037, 11.4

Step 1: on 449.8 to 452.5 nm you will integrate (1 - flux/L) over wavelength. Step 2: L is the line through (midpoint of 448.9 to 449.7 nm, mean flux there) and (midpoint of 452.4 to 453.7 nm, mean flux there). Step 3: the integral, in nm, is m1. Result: 0.05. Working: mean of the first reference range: 11.3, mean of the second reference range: 11.8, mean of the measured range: 11.3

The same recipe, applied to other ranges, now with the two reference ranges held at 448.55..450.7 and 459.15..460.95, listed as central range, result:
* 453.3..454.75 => 0.02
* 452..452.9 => -0.02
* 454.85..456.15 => 0.06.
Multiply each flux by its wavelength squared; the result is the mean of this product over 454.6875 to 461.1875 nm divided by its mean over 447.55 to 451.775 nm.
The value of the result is 1.0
